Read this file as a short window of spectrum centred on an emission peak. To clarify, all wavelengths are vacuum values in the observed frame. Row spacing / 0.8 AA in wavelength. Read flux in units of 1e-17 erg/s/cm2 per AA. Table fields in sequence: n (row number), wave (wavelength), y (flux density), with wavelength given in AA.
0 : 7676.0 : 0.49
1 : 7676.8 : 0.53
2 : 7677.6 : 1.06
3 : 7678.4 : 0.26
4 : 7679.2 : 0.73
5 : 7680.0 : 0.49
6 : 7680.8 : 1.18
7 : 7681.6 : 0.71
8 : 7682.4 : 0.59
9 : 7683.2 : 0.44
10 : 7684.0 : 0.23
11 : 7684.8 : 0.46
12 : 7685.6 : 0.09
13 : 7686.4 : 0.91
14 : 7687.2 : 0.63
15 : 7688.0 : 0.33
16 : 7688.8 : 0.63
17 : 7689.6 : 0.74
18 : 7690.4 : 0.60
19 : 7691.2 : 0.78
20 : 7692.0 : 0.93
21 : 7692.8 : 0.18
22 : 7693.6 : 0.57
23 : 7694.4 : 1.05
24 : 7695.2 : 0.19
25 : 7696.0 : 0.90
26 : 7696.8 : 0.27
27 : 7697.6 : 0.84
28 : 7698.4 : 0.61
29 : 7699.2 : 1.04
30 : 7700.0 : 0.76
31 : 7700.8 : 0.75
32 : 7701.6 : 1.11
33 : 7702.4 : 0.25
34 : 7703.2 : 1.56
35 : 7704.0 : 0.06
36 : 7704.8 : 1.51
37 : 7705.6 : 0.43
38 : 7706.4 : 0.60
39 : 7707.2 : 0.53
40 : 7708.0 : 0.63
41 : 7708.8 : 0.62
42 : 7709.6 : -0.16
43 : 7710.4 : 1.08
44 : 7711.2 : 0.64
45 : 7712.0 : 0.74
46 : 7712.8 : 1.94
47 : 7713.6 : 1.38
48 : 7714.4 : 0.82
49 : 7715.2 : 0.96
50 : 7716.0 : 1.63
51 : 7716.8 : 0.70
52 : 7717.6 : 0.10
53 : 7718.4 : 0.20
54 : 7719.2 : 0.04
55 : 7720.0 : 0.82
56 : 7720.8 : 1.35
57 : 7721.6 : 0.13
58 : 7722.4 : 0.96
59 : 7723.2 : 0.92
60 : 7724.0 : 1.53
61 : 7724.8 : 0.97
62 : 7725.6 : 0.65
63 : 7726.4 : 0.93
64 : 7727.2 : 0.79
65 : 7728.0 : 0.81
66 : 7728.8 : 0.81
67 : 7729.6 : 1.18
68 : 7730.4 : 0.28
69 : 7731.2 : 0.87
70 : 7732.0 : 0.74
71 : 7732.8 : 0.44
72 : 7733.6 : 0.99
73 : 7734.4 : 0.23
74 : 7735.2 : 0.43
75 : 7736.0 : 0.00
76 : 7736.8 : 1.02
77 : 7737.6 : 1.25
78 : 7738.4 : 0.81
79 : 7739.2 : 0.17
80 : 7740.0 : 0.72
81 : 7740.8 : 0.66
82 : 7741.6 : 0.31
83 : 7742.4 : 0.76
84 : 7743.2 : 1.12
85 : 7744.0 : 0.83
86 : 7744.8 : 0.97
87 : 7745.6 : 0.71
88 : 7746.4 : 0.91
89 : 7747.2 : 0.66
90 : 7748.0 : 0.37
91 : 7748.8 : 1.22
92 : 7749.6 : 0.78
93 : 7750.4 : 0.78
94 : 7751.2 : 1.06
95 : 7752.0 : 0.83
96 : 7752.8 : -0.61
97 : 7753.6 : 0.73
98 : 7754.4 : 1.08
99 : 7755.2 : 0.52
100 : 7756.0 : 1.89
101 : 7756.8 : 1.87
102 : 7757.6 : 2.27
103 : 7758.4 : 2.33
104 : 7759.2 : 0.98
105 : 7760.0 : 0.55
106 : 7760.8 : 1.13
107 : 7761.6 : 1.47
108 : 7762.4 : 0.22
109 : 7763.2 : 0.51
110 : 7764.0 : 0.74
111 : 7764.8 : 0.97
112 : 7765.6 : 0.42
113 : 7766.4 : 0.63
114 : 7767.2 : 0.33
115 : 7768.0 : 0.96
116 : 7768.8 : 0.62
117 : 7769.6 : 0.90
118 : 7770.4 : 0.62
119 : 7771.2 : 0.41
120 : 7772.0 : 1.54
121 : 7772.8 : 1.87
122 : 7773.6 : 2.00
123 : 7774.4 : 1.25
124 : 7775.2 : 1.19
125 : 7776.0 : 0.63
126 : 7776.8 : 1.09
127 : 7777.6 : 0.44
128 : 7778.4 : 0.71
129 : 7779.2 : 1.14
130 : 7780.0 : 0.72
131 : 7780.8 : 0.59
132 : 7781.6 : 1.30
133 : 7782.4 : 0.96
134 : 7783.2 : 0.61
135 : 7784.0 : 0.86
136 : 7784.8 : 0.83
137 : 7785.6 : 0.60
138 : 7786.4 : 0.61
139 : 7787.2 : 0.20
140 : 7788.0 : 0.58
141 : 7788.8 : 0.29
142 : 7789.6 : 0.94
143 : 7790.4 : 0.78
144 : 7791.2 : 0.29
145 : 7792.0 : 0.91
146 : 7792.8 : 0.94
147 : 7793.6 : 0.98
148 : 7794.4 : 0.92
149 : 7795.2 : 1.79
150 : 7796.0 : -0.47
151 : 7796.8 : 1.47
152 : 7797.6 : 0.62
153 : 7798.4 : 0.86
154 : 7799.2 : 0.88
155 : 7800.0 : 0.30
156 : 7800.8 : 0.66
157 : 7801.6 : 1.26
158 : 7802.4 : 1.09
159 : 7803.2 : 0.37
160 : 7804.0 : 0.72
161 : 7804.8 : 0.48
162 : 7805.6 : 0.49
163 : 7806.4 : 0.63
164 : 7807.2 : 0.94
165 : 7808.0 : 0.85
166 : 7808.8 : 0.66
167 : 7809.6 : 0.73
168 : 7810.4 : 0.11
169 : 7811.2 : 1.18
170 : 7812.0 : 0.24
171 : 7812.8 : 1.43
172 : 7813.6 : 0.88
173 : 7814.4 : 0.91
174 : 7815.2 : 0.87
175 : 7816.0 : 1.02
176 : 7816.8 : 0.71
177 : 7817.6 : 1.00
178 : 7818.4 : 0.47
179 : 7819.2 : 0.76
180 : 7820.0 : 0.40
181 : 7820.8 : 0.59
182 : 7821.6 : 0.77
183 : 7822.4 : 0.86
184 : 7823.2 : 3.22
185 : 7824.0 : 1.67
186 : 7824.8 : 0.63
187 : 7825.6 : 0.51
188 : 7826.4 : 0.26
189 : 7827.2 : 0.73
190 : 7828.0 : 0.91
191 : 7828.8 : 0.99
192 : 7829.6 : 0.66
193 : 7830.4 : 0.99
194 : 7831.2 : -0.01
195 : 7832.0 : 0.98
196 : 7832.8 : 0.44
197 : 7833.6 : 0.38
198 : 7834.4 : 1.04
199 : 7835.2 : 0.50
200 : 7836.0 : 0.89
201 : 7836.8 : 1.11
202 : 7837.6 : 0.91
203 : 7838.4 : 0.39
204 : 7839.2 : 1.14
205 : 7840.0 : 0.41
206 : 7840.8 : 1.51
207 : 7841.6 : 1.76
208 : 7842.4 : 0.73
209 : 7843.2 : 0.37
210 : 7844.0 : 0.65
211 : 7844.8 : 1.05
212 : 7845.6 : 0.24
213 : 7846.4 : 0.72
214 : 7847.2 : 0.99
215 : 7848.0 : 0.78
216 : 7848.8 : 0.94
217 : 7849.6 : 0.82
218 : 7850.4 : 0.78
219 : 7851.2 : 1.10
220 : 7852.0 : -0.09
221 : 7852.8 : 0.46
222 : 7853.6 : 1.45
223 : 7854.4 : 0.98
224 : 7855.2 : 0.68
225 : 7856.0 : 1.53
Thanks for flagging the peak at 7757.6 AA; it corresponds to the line [S II]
